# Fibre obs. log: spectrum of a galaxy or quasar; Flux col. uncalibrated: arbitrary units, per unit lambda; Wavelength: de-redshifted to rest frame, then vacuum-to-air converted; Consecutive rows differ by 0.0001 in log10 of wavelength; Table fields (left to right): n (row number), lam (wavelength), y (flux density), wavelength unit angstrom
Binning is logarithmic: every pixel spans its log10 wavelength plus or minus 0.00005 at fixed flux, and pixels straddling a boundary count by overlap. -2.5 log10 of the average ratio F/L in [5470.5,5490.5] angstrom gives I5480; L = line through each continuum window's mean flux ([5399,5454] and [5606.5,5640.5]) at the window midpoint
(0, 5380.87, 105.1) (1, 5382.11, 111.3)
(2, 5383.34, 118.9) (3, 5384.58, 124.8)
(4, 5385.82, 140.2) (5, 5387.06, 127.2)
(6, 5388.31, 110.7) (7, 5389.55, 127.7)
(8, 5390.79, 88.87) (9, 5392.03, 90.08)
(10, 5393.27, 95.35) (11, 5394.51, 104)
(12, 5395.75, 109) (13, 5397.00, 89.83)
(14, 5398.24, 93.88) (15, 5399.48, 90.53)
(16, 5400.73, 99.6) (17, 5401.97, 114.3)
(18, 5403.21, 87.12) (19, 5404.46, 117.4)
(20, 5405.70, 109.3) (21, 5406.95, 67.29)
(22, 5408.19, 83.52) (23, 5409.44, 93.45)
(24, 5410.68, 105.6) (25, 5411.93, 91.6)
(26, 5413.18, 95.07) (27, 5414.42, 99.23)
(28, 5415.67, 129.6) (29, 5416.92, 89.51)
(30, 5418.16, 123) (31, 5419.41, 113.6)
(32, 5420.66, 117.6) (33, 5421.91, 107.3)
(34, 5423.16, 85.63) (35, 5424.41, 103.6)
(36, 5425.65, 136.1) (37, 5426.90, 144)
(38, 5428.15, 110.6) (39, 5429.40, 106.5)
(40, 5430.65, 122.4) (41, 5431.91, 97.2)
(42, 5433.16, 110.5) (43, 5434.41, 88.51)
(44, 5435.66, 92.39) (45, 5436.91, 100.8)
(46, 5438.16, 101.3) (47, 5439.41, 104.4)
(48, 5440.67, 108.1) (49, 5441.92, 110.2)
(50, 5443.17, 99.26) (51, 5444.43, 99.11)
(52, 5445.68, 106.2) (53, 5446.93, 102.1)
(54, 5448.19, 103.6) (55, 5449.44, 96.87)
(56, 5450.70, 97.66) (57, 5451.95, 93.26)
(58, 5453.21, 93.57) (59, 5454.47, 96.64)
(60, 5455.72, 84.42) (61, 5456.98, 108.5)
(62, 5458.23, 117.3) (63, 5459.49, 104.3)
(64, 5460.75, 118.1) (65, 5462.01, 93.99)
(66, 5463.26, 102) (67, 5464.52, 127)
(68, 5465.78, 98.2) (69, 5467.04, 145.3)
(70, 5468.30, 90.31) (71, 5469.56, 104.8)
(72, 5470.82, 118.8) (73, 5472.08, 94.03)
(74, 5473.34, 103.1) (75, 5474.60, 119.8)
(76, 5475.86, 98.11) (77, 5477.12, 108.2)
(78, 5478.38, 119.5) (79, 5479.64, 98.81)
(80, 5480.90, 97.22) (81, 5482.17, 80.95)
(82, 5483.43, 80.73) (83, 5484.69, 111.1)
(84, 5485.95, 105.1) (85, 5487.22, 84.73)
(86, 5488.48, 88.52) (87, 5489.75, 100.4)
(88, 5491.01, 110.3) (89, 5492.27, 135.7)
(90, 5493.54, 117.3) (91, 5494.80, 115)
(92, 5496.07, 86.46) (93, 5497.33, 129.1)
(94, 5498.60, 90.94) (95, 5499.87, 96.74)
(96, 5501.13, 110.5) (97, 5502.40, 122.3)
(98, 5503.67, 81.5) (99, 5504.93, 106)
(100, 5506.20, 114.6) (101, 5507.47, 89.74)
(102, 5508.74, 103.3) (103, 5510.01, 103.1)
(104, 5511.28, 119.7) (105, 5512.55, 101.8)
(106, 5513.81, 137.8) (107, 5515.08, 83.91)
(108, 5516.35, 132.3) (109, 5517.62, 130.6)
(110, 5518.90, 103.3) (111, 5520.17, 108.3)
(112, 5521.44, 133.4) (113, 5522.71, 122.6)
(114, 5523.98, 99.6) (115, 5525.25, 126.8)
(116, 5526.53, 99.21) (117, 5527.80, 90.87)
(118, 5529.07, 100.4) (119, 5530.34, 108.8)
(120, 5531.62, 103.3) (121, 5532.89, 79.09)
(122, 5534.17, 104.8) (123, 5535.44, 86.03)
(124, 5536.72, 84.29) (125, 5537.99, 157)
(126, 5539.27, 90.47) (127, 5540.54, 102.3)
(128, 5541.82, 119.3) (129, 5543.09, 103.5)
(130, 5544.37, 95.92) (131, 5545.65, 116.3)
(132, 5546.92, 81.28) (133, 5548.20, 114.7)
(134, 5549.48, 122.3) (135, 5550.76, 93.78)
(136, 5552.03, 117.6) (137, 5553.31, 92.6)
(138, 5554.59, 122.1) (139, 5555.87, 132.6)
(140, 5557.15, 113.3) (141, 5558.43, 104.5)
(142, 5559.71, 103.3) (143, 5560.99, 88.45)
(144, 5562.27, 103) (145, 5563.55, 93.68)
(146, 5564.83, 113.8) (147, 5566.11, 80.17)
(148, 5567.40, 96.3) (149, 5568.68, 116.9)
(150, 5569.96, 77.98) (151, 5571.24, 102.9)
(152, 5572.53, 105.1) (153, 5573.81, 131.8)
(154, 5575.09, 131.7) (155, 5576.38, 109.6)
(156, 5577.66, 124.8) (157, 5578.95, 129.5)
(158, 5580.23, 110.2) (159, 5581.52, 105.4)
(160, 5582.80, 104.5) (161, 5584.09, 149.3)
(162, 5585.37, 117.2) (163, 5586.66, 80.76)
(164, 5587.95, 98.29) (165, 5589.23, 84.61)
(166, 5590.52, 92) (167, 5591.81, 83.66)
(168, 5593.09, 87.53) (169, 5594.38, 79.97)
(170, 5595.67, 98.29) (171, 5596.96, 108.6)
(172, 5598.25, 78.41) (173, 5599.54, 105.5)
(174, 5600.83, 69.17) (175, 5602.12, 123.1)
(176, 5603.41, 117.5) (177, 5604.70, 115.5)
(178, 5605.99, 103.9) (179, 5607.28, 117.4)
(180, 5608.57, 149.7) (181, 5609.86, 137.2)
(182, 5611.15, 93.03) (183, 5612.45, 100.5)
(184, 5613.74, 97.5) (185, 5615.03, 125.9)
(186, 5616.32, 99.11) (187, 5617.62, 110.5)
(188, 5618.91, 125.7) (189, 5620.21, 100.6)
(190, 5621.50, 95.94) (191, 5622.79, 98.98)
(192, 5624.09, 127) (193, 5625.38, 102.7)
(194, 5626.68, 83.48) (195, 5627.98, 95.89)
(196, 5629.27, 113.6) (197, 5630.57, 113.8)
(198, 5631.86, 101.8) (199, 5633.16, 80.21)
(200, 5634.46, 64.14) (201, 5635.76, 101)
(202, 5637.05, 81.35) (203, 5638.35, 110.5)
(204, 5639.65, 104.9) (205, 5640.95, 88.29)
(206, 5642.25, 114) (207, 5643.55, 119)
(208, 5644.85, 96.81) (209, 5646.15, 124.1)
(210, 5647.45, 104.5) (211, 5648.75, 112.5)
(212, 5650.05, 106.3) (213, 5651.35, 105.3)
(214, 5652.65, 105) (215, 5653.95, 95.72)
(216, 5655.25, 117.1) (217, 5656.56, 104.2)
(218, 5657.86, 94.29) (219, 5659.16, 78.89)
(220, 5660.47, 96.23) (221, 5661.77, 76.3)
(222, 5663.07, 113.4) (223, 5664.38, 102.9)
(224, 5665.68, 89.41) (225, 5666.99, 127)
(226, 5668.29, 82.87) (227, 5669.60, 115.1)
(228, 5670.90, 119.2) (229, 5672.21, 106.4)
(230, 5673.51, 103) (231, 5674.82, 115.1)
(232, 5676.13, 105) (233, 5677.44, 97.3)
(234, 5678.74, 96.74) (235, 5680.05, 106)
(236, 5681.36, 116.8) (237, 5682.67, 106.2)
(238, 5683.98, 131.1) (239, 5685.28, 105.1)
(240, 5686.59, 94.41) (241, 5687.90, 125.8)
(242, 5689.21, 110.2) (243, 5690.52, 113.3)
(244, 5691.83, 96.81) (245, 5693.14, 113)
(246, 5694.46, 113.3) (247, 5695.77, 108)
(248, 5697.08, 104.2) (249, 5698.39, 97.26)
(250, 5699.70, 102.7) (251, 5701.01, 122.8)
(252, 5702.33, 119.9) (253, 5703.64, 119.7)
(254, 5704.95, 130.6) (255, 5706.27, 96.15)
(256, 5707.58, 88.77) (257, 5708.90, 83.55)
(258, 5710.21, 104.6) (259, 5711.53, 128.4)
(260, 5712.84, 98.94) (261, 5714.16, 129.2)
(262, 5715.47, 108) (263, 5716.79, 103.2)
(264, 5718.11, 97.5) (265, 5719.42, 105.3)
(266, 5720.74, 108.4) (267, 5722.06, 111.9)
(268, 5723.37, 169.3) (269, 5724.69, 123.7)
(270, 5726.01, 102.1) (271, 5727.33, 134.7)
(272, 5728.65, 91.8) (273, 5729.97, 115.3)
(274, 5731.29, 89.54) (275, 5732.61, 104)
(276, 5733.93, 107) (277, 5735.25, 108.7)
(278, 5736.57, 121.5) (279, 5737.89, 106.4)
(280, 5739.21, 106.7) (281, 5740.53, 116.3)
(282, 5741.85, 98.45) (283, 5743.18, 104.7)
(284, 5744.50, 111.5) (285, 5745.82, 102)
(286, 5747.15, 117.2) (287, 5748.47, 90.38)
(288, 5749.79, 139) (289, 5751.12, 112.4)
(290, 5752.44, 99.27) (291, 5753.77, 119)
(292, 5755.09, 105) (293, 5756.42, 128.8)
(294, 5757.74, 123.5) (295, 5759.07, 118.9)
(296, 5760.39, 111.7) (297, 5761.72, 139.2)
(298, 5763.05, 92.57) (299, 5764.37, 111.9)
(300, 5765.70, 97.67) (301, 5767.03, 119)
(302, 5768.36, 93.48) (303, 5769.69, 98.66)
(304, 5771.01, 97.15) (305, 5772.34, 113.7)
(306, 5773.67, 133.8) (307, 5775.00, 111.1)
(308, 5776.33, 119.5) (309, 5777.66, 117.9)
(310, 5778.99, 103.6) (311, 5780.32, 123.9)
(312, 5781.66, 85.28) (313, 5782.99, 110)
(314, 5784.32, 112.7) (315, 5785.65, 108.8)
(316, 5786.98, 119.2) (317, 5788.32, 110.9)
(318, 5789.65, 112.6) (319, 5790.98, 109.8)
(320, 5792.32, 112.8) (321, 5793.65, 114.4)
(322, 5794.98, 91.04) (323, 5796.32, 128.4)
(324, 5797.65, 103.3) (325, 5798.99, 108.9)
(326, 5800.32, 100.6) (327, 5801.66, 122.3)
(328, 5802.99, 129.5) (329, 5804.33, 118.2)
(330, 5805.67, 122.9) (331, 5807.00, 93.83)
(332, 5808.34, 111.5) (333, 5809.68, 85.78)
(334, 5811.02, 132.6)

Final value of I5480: 0.04 mag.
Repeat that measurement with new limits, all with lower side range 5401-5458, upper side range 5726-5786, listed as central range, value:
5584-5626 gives 0.025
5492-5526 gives -0.058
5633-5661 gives 0.078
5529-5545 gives 0.030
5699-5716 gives -0.009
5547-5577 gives -0.006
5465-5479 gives -0.051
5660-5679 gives 0.054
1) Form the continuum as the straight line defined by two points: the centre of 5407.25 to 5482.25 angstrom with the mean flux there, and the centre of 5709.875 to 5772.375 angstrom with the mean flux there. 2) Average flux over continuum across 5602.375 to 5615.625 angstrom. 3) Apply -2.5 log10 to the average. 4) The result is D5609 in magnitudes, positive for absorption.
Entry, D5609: -0.07 mag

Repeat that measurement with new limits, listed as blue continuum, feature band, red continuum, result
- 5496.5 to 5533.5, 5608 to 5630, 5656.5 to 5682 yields -0.05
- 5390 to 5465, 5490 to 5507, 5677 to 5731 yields -0.04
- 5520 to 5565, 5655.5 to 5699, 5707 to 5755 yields 0.04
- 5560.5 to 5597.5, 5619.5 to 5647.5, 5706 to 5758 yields 0.05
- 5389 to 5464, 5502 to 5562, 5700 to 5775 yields -0.02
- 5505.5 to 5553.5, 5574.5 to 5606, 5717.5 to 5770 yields 0.04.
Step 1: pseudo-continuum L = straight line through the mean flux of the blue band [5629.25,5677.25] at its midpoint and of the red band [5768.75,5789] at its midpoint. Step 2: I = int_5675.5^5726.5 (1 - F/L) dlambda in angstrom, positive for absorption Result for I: -2.3 angstrom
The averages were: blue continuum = 102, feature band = 110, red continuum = 111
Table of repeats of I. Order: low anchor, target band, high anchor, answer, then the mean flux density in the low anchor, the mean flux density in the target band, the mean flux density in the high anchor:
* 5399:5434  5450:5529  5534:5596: -0.7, 105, 106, 105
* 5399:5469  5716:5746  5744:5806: 0.2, 104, 111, 112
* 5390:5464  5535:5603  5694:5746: 1.0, 103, 105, 110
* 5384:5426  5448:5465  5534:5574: 0.4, 105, 102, 105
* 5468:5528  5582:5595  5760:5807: 1.2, 107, 98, 111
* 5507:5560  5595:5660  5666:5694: 2.5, 108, 104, 109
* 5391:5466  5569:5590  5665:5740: -0.7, 103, 110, 109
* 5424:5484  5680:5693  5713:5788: -0.1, 105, 111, 112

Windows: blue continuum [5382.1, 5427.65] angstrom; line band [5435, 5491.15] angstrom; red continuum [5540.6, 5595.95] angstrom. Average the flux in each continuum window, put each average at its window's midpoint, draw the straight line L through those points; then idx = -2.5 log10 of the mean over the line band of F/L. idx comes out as 0.04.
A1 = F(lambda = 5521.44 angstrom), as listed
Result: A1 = 133.4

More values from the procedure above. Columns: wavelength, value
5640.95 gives 88.29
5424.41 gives 103.6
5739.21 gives 106.7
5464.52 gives 127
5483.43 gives 80.73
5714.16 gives 129.2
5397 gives 89.83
